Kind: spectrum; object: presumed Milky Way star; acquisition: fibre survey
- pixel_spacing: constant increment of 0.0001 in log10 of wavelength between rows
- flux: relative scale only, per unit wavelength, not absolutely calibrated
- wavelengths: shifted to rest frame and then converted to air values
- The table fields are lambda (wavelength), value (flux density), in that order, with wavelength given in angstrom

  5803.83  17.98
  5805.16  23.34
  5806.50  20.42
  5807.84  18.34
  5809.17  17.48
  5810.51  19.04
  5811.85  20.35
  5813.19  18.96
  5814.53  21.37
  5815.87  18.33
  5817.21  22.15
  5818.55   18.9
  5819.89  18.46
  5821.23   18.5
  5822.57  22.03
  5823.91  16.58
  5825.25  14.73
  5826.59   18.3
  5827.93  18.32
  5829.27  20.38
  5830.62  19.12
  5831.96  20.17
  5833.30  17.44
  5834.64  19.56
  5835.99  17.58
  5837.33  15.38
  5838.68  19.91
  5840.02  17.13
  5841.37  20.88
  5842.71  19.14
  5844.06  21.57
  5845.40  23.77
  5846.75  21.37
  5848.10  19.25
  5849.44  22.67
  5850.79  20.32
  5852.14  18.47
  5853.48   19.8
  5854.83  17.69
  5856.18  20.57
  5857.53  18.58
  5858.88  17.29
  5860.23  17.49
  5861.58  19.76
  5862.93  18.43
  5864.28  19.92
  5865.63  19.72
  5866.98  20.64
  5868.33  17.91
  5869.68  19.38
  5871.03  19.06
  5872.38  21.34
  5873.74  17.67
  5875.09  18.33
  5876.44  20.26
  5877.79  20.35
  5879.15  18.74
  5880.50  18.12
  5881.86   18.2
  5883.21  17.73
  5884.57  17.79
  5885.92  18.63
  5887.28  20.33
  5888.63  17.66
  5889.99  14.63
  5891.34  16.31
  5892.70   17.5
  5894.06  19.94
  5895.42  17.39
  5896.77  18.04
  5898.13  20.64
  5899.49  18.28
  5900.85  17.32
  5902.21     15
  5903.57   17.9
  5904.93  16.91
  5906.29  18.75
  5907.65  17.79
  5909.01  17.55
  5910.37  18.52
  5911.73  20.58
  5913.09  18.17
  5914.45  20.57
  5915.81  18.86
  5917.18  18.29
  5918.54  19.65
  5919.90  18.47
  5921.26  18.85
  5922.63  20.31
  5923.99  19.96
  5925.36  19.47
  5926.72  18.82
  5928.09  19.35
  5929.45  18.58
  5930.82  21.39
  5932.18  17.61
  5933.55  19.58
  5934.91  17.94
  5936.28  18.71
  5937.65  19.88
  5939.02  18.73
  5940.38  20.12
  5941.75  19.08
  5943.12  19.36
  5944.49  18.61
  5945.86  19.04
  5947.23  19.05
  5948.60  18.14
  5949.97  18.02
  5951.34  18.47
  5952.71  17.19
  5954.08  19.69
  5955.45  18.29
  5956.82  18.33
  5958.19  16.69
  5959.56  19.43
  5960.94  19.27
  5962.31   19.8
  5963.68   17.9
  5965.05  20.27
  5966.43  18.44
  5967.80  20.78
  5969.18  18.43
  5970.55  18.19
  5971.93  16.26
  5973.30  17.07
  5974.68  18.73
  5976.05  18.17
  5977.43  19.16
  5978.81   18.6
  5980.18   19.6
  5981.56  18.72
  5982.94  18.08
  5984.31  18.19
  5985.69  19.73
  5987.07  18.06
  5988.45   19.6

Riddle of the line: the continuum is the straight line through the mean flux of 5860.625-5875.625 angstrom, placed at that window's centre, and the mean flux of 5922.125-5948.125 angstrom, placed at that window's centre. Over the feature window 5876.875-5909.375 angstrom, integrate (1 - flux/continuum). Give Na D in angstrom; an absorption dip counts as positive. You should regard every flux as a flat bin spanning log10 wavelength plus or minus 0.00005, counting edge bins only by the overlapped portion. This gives 2.1 angstrom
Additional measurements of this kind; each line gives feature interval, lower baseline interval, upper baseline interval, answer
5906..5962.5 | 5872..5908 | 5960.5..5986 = -1.45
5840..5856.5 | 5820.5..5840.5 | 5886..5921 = -1.79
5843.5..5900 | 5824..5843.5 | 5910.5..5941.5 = -1.02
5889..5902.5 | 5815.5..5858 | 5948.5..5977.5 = 0.95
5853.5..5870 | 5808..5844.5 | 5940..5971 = -0.07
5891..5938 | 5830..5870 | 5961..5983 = 0.83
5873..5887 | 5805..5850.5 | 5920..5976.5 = 0.37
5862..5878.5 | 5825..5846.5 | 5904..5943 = -0.31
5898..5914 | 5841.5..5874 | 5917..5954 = 1.00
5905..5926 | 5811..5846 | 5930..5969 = 0.00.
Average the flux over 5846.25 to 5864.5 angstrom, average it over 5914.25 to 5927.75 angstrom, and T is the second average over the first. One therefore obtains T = 1.0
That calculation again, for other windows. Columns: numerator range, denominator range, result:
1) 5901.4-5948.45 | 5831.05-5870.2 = 0.97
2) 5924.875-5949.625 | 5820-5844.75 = 1.02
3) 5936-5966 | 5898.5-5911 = 1.07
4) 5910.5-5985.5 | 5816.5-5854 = 0.98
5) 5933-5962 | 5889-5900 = 1.05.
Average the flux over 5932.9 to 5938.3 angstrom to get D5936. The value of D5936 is 19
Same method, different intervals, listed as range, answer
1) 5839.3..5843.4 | 19.1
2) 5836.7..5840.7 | 17.5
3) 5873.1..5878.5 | 19.2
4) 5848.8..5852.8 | 20.4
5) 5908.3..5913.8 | 18.7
